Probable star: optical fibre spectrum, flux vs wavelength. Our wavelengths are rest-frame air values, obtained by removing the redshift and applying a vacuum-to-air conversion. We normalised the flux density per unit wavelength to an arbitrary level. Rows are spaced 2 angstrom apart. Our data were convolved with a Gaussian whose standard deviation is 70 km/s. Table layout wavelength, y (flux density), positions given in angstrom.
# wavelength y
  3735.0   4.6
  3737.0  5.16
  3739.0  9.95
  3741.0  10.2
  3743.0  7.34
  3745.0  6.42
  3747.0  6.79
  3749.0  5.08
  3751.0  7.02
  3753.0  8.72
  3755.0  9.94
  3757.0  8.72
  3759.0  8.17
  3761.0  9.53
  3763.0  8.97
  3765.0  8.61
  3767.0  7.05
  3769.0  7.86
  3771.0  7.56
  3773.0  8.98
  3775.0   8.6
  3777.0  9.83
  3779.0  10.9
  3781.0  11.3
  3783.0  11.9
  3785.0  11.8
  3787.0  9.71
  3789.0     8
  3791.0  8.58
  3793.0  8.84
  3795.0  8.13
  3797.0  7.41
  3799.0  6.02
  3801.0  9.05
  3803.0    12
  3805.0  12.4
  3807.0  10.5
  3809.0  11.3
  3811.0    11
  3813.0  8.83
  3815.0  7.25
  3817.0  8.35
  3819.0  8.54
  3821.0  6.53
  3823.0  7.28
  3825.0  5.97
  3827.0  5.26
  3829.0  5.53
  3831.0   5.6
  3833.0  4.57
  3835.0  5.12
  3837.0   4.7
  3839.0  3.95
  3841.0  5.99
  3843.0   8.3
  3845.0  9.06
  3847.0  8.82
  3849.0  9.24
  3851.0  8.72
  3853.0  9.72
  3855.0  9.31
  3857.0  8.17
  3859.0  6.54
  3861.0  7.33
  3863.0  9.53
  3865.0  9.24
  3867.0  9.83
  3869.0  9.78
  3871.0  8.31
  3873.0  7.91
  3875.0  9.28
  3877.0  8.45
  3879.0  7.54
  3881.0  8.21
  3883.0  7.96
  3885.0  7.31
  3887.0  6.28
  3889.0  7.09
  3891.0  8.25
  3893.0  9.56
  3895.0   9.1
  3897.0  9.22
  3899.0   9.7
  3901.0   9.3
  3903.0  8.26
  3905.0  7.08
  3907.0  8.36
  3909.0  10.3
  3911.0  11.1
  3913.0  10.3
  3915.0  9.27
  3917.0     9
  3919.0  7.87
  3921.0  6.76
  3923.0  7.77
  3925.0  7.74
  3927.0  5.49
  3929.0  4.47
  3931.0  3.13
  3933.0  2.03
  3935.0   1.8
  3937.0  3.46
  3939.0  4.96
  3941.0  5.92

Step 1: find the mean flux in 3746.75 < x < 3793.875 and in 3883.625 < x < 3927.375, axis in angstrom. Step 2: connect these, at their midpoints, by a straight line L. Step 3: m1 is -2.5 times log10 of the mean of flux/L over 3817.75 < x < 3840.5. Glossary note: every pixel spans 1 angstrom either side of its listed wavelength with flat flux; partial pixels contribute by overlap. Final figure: 0.45 mag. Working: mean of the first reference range 8.89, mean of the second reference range 8.45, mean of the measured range 5.77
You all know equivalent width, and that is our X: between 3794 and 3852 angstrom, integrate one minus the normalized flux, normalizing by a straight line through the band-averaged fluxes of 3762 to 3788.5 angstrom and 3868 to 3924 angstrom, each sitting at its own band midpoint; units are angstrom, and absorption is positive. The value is 8.4 angstrom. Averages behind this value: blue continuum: 9.44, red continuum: 8.55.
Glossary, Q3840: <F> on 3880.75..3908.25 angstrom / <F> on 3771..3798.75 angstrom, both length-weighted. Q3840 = 0.88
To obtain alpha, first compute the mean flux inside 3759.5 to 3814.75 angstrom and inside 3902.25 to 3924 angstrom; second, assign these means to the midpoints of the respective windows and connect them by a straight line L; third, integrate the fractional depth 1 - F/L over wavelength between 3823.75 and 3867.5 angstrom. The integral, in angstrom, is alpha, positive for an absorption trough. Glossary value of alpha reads 8.72 angstrom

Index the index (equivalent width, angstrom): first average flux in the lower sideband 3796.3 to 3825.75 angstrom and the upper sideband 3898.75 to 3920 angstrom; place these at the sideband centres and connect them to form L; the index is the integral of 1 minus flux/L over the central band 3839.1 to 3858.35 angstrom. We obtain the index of 1.3 angstrom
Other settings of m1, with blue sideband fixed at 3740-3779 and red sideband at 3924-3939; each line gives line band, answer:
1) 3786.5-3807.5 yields -0.237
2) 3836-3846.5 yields -0.046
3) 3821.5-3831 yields 0.110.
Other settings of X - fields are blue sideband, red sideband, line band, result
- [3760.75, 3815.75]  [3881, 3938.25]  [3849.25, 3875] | -1.7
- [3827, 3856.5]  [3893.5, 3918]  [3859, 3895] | -0.4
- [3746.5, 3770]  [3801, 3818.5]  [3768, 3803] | -0.2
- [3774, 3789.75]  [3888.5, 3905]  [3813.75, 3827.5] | 3.7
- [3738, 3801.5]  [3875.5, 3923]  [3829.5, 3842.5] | 5.2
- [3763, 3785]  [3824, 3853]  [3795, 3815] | -4.0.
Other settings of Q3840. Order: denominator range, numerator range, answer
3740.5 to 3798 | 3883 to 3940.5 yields 0.84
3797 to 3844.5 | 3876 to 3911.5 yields 1.12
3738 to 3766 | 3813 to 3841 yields 0.75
